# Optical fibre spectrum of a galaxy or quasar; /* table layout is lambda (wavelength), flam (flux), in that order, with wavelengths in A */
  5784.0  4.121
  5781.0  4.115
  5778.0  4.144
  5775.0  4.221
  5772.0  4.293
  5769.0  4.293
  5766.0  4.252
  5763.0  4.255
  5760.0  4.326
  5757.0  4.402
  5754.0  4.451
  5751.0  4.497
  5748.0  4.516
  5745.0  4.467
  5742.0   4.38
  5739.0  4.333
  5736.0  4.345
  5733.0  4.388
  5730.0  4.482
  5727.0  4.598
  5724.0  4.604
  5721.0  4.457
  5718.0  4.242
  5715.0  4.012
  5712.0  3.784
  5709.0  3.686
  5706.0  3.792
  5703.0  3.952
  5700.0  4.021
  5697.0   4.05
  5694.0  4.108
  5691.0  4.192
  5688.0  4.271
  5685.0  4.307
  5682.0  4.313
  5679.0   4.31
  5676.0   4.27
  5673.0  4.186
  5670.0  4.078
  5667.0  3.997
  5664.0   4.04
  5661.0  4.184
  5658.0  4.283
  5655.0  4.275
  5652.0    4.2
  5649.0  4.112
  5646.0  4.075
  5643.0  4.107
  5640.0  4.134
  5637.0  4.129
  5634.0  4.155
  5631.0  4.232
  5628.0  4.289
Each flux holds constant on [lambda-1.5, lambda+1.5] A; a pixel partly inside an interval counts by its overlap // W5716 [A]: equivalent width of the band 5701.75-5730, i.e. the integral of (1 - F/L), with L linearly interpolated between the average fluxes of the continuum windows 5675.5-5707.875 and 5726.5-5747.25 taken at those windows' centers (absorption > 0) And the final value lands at 1.0 A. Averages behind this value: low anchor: 4.13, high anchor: 4.42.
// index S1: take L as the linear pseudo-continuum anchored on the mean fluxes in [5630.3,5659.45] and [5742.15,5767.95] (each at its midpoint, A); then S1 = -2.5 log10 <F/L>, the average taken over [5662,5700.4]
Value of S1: 0.02 mag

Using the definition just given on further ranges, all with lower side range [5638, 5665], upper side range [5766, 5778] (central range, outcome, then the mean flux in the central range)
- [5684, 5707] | 0.027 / 4.09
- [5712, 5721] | 0.022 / 4.12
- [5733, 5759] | -0.047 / 4.42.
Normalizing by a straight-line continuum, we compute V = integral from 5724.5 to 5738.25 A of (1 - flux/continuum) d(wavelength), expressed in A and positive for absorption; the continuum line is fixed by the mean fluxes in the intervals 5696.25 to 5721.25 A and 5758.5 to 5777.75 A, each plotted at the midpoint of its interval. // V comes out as -1.3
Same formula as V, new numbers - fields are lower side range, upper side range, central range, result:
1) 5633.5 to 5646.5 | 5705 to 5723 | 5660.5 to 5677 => -0.2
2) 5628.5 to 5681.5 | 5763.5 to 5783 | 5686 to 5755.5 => -0.8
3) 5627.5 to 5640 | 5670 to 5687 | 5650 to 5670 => 0.3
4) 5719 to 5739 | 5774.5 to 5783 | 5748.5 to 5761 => -0.4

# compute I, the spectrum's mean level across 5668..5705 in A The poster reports 4.16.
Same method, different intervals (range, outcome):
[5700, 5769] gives 4.28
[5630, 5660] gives 4.17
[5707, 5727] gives 4.16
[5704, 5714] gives 3.78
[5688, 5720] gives 4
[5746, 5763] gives 4.42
